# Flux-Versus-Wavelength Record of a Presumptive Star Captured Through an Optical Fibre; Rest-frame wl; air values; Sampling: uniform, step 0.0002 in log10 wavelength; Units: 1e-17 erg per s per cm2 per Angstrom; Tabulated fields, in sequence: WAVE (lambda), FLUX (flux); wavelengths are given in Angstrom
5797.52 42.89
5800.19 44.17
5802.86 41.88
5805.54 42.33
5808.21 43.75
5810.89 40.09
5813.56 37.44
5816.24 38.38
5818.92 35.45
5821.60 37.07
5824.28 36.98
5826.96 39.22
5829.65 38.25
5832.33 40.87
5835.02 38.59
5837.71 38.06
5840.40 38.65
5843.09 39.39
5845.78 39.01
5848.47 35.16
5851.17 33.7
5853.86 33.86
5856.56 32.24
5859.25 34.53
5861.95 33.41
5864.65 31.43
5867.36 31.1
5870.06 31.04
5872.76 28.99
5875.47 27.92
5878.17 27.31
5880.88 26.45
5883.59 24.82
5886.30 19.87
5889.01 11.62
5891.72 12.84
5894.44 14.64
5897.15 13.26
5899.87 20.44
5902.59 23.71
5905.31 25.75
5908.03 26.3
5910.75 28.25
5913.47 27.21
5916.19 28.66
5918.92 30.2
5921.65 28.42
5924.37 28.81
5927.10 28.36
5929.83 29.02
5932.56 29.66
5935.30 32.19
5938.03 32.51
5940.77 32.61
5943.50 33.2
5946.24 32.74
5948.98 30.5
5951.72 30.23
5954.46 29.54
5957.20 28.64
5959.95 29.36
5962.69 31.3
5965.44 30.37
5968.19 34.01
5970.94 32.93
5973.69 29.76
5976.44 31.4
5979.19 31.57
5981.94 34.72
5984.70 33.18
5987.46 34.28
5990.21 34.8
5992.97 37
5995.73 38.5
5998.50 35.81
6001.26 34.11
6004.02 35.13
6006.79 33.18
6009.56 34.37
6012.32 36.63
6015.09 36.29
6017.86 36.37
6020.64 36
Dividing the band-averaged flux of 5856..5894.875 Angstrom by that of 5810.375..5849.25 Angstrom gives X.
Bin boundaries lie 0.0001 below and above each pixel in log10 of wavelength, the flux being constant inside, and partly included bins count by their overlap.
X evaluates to 0.68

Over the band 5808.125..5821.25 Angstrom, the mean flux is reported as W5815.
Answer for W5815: 38.4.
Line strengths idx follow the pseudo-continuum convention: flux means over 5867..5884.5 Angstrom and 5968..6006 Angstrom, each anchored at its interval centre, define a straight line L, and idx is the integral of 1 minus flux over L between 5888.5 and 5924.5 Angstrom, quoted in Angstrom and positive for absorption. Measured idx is 8.4 Angstrom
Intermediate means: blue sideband 28.2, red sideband 34.1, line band 22.9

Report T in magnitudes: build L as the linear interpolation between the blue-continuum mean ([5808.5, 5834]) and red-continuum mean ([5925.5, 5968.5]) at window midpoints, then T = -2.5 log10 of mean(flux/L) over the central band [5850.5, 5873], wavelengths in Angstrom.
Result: 0.114 mag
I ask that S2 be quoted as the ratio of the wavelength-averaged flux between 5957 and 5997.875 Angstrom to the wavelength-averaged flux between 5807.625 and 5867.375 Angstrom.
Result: 0.9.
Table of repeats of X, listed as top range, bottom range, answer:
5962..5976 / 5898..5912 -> 1.30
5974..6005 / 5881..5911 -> 1.71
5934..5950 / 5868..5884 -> 1.15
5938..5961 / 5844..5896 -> 1.11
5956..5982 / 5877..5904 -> 1.61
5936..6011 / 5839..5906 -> 1.19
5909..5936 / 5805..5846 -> 0.74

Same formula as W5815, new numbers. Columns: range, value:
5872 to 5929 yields 24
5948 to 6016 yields 33.1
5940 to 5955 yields 31.5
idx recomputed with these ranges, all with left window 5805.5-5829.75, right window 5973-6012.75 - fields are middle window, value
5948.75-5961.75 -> 2.1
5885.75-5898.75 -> 8.0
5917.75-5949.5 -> 4.5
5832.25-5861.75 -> 1.2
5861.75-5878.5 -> 3.3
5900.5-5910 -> 3.0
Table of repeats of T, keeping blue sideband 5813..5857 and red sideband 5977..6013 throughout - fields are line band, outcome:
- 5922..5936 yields 0.21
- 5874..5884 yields 0.34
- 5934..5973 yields 0.13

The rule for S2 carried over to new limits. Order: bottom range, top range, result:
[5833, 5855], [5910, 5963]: 0.81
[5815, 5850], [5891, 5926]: 0.63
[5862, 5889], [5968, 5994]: 1.23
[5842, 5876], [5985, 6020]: 1.07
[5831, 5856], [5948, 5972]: 0.82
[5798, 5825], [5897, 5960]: 0.72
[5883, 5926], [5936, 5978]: 1.37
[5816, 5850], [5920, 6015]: 0.85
